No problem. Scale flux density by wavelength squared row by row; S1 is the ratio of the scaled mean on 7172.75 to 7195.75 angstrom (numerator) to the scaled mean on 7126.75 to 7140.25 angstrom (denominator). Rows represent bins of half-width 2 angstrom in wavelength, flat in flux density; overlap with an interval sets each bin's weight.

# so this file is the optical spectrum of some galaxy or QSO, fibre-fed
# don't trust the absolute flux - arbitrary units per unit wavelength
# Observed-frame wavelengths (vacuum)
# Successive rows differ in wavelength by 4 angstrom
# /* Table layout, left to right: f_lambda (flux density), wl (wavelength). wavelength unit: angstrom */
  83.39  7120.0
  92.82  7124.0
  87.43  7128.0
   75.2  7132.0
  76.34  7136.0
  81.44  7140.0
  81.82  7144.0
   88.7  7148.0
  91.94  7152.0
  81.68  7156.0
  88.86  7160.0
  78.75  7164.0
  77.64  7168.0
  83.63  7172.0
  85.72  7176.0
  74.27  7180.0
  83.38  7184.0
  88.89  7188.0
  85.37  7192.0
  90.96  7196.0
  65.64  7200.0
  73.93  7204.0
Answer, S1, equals 1.1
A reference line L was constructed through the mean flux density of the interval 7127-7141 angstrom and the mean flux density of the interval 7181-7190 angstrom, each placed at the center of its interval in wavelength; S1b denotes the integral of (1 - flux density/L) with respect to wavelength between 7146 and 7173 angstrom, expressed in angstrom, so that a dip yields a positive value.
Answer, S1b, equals -0.79 angstrom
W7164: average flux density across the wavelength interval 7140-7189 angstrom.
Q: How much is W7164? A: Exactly 83.6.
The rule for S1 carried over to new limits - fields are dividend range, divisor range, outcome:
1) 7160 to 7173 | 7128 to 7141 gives 1.04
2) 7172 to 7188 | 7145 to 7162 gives 0.95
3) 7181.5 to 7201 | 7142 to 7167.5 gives 0.99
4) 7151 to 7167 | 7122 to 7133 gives 0.99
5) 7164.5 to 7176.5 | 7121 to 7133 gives 0.96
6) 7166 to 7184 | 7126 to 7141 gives 1.02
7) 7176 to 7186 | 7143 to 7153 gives 0.92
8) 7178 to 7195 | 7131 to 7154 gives 1.02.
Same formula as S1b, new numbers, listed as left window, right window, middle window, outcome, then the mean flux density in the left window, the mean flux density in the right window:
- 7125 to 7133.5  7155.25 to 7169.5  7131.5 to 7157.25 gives -0.12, 83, 81.9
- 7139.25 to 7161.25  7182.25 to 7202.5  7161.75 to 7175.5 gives 0.59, 85.9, 82.6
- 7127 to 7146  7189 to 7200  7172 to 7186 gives 0.26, 80.1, 84.1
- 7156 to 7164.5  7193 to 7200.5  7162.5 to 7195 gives 0.16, 84.2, 81.8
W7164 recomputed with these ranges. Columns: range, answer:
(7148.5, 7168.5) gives 84.6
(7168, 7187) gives 81.7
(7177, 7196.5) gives 84.1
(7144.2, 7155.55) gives 87.8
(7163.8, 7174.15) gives 80.3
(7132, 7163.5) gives 83.5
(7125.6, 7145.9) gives 80.7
